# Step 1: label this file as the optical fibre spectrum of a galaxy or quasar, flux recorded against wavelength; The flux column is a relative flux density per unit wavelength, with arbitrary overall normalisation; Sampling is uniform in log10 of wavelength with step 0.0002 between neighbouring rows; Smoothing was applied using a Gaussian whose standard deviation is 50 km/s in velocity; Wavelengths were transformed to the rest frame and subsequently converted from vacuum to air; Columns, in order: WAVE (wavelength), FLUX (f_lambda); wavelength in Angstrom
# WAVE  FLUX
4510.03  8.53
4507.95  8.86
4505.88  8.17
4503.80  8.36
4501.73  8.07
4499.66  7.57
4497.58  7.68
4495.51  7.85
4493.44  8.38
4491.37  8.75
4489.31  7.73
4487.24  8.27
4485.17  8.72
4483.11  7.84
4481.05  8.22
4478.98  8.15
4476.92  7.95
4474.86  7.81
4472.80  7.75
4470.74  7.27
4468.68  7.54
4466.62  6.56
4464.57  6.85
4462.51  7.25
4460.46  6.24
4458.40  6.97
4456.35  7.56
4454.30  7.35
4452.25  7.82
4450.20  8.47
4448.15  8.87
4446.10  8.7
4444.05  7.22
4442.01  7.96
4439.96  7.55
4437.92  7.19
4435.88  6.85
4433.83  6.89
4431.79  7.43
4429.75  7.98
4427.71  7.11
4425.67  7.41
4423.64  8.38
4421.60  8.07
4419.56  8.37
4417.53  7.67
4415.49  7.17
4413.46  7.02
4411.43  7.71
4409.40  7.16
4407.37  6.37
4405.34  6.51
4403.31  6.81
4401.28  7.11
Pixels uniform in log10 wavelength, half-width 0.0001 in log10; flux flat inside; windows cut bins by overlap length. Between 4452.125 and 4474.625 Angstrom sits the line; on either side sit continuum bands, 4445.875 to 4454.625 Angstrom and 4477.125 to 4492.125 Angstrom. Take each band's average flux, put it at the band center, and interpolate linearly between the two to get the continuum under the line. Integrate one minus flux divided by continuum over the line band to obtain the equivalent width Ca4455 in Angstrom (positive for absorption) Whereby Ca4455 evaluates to 2.9 Angstrom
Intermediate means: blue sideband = 8.27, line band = 7.19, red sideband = 8.22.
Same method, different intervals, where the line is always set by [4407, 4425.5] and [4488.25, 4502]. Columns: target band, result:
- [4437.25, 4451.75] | -0.5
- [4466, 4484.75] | 0.4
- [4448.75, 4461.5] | 0.6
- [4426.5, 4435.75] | 0.4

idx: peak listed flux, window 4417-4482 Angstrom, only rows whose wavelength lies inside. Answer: 8.87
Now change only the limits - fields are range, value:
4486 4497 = 8.75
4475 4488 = 8.72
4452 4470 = 7.82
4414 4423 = 8.37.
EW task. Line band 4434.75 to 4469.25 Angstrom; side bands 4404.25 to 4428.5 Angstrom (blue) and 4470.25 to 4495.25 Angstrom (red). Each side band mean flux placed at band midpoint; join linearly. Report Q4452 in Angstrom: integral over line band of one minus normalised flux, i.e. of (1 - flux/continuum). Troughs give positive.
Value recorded 1.4 Angstrom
